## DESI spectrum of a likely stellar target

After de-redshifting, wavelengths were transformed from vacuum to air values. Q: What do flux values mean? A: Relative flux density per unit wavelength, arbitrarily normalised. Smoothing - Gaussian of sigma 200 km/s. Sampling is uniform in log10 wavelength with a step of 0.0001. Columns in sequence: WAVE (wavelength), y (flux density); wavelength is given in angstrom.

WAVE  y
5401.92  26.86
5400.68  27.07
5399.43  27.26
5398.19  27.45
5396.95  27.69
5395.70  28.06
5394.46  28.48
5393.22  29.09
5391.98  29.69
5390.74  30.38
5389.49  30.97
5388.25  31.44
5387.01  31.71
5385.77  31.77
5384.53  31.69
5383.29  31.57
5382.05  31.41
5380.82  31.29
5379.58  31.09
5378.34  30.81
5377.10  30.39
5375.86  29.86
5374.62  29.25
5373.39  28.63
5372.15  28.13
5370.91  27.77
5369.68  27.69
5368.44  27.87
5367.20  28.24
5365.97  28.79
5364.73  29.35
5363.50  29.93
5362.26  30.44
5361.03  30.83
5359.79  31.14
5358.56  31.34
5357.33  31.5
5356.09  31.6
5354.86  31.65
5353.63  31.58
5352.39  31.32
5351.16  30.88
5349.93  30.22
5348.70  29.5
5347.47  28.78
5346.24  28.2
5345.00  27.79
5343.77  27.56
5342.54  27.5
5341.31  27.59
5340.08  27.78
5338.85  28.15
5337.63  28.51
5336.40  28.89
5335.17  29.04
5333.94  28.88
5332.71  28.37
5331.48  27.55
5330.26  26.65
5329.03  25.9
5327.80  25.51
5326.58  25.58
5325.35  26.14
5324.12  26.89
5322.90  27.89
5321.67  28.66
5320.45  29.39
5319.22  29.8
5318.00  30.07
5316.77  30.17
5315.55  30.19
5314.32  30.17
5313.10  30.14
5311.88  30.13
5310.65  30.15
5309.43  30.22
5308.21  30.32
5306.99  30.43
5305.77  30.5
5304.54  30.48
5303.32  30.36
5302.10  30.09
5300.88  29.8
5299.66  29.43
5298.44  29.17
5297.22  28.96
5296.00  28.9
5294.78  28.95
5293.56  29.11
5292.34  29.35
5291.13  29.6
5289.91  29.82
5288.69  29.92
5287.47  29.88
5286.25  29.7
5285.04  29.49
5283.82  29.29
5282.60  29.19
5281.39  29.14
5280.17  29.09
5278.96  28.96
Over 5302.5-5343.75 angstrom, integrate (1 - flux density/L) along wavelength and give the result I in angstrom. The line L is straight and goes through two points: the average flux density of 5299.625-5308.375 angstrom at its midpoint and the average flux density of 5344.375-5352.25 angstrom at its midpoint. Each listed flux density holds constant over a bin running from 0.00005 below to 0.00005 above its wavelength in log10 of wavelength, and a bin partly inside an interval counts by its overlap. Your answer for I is 1.6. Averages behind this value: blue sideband 30.2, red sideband 29.4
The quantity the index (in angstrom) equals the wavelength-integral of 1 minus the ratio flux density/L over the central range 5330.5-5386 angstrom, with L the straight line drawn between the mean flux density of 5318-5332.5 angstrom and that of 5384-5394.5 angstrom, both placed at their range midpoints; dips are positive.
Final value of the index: -0.9 angstrom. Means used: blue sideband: 27.4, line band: 29.6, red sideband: 30.7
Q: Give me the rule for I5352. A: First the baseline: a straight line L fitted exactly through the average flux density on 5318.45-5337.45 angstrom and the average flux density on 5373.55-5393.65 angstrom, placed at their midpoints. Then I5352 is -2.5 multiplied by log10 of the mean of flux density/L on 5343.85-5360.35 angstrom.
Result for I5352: -0.05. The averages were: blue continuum 27.7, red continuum 30.7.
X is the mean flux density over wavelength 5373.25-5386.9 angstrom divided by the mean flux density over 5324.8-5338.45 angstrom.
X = 1.13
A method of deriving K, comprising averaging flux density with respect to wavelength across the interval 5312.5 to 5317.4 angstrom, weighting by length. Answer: 30.1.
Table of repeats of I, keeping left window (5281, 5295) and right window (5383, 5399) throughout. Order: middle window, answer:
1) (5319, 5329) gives 0.8 angstrom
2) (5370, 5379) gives 0.2 angstrom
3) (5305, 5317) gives -0.3 angstrom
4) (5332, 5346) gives 0.7 angstrom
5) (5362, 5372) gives 0.4 angstrom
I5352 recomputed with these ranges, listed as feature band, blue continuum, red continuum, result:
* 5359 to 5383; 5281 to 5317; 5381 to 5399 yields 0.01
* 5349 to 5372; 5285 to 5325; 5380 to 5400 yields -0.01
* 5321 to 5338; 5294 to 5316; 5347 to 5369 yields 0.10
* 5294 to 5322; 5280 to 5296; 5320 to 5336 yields -0.05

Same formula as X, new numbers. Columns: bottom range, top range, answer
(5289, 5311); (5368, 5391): 1.01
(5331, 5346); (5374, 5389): 1.10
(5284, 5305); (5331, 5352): 0.97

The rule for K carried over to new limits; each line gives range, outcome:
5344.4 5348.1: 28.2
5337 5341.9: 28.1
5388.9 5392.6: 30.3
